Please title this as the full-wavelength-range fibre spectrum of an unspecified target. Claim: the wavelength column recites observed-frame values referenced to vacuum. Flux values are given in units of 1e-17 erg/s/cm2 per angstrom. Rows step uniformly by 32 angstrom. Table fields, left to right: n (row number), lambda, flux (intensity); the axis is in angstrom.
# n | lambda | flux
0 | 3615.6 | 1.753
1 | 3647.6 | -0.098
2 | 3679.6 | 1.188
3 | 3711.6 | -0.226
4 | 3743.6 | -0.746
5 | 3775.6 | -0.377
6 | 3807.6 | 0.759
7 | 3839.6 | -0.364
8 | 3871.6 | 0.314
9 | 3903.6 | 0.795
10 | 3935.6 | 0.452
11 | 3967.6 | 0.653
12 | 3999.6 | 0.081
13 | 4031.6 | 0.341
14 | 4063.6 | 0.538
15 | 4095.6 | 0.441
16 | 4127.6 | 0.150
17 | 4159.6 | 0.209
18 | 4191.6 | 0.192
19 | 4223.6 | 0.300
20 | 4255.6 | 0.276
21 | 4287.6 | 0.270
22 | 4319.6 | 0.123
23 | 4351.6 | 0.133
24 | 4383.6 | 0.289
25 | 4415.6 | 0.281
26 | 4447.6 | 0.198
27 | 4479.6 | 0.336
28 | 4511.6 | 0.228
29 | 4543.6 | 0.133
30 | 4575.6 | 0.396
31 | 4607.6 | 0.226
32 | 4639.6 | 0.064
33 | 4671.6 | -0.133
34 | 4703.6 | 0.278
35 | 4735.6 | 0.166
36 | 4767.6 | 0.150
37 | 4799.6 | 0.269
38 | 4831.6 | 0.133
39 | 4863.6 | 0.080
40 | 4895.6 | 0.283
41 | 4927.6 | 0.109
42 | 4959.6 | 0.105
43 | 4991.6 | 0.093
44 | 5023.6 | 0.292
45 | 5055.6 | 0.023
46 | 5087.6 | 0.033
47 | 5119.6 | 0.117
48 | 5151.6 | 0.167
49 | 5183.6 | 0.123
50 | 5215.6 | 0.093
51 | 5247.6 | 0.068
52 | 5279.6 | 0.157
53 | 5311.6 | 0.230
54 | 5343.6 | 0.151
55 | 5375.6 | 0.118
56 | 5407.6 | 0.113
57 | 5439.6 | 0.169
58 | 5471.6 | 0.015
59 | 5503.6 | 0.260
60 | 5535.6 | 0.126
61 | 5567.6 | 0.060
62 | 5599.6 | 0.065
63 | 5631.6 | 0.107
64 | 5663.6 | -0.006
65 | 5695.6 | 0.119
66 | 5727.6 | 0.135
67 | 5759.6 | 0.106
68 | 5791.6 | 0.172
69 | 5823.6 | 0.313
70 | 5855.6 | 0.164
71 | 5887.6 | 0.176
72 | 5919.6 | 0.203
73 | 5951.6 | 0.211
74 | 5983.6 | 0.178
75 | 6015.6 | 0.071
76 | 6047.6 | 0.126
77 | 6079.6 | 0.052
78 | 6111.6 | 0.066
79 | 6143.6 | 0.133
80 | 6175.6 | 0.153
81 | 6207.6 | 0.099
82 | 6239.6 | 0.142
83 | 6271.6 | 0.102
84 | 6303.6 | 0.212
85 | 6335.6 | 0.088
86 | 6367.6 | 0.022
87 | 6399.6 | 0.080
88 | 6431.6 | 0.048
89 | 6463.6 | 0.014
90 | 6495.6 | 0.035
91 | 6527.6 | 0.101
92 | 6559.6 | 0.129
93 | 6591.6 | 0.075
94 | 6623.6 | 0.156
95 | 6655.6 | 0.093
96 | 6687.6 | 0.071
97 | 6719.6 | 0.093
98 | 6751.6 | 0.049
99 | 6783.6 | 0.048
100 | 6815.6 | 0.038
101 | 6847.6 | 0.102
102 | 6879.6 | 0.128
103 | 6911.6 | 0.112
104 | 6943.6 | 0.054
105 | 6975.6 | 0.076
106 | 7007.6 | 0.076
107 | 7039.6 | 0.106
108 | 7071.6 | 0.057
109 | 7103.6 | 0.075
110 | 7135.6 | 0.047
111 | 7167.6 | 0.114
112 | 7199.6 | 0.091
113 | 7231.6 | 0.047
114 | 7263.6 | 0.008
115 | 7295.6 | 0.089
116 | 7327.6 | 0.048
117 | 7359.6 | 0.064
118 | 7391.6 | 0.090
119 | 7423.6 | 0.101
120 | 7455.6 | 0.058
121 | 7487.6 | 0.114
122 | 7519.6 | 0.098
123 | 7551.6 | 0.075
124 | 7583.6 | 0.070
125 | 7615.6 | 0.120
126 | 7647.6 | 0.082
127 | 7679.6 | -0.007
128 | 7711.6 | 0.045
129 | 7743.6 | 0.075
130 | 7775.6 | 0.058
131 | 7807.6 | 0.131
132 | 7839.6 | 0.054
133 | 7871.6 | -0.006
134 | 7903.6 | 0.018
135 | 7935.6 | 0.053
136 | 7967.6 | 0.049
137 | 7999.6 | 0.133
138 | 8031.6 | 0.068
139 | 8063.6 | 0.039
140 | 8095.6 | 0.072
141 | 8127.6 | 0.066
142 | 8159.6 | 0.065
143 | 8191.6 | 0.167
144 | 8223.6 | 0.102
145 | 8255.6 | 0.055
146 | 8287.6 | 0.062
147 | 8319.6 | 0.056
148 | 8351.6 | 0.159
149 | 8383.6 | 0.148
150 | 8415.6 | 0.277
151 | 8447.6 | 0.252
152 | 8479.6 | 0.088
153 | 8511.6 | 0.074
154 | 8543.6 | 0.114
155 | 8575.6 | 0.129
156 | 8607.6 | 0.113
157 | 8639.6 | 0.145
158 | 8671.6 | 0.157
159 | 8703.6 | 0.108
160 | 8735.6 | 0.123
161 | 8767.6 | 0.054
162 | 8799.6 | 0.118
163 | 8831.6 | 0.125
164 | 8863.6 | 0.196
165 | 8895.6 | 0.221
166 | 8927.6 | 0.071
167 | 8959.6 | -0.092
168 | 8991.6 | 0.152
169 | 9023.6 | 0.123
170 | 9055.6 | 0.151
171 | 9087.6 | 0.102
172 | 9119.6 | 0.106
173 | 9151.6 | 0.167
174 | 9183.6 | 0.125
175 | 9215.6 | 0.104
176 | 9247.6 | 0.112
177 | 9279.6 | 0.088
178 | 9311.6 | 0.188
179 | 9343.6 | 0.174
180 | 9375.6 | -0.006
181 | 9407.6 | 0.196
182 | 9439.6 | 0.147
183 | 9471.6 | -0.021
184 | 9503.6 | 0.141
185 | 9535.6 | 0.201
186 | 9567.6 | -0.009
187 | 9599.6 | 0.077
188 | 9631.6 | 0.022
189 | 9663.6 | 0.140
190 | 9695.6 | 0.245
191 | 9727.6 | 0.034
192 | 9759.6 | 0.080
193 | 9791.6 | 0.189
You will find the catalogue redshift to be 1.26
